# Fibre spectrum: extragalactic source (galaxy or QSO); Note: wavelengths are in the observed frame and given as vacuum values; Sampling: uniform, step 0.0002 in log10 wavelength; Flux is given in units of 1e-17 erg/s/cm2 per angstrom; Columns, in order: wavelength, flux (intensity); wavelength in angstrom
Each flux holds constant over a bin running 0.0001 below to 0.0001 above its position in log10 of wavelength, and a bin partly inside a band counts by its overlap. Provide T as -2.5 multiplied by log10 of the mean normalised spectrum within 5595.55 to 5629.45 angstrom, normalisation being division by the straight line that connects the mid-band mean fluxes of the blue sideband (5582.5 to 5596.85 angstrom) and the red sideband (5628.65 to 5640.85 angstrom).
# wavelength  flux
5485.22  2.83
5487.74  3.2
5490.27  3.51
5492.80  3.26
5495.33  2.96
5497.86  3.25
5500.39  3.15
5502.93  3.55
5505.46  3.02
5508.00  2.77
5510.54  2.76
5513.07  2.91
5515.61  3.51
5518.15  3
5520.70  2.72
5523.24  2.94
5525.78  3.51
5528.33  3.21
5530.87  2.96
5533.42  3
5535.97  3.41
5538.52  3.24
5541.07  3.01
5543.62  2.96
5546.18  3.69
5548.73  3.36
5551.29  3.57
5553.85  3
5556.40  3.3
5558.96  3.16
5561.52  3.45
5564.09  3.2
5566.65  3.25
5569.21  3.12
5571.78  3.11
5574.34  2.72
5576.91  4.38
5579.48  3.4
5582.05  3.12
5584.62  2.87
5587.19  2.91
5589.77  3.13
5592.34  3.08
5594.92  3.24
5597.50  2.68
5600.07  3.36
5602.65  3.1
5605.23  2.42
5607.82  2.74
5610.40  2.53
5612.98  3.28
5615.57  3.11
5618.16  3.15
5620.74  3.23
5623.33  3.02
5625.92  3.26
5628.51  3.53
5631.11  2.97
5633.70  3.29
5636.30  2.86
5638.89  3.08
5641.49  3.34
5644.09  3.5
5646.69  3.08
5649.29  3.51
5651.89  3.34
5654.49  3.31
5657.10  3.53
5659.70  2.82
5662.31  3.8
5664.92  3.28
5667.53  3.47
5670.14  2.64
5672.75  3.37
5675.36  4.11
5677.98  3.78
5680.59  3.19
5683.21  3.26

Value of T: 0.01 mag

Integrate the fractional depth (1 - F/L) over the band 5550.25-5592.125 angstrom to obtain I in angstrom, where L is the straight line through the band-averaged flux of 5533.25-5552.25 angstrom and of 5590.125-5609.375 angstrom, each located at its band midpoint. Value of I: -1.4 angstrom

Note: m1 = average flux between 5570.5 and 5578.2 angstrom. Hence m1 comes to 3.4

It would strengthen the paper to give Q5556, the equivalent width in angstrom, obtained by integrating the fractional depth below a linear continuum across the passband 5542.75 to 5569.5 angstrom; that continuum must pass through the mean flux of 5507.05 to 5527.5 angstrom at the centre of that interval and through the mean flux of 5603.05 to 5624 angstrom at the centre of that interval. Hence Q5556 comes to -2.7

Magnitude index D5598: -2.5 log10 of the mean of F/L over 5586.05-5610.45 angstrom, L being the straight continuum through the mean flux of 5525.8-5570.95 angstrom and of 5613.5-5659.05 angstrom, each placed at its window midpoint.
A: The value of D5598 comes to 0.10 mag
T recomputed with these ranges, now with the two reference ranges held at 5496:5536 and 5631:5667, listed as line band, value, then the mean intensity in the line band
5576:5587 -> -0.06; 3.36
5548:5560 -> -0.04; 3.28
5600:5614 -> 0.13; 2.86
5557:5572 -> -0.02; 3.22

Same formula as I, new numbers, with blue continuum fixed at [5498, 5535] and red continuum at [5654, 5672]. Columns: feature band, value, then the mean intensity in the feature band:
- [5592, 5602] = 0.3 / 3.09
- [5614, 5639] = 0.5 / 3.15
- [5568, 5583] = -0.8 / 3.31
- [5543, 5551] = -0.7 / 3.39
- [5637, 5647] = 0.0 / 3.24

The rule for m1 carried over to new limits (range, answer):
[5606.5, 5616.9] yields 2.91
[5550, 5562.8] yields 3.3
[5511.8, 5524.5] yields 3.02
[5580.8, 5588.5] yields 2.97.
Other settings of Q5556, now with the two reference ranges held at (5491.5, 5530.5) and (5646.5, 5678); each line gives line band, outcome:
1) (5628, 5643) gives 0.8 angstrom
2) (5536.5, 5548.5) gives -0.3 angstrom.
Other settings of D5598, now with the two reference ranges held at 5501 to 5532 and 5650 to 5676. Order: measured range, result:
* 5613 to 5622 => 0.029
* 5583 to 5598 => 0.074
